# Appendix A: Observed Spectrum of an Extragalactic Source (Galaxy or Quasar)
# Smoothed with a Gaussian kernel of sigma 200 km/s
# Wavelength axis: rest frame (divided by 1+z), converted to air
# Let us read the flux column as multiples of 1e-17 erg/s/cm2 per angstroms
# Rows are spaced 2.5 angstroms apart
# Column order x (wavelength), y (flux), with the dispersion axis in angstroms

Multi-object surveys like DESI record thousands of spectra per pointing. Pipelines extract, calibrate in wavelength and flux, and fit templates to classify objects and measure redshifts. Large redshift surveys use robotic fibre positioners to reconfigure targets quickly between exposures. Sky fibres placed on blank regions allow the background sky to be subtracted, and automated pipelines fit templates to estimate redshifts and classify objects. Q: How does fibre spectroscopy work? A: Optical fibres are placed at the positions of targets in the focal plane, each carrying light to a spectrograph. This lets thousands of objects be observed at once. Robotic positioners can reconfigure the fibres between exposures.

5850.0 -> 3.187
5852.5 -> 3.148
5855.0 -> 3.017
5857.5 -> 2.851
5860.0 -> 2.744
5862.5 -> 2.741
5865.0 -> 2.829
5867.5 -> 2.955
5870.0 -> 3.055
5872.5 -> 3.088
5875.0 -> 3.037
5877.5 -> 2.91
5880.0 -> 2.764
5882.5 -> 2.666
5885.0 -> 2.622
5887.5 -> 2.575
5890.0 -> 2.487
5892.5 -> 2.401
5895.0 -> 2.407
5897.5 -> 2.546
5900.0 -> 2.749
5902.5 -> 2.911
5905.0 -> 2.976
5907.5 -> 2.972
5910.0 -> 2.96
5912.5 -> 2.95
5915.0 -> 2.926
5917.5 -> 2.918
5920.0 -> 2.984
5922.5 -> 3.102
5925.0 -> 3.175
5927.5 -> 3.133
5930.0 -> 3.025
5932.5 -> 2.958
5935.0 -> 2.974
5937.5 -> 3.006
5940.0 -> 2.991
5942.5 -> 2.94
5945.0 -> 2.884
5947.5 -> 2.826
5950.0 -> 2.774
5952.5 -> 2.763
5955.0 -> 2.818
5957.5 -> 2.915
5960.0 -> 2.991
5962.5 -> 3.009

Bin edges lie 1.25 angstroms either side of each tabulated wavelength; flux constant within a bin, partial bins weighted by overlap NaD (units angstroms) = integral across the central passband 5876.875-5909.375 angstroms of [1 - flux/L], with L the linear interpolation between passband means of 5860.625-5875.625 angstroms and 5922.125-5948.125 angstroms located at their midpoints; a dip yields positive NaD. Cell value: 3.0 angstroms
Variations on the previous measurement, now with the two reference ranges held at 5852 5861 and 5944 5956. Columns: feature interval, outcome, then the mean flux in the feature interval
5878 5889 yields 0.9 angstroms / 2.67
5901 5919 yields -0.5 angstroms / 2.94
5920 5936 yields -1.2 angstroms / 3.06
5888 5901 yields 1.6 angstroms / 2.52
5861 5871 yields 0.1 angstroms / 2.89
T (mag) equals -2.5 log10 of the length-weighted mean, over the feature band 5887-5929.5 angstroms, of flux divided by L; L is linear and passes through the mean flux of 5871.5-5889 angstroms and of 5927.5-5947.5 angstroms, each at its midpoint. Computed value 0.02 mag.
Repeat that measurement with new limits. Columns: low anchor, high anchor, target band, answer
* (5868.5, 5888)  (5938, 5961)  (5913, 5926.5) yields -0.06 mag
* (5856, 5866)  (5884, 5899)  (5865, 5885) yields -0.09 mag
